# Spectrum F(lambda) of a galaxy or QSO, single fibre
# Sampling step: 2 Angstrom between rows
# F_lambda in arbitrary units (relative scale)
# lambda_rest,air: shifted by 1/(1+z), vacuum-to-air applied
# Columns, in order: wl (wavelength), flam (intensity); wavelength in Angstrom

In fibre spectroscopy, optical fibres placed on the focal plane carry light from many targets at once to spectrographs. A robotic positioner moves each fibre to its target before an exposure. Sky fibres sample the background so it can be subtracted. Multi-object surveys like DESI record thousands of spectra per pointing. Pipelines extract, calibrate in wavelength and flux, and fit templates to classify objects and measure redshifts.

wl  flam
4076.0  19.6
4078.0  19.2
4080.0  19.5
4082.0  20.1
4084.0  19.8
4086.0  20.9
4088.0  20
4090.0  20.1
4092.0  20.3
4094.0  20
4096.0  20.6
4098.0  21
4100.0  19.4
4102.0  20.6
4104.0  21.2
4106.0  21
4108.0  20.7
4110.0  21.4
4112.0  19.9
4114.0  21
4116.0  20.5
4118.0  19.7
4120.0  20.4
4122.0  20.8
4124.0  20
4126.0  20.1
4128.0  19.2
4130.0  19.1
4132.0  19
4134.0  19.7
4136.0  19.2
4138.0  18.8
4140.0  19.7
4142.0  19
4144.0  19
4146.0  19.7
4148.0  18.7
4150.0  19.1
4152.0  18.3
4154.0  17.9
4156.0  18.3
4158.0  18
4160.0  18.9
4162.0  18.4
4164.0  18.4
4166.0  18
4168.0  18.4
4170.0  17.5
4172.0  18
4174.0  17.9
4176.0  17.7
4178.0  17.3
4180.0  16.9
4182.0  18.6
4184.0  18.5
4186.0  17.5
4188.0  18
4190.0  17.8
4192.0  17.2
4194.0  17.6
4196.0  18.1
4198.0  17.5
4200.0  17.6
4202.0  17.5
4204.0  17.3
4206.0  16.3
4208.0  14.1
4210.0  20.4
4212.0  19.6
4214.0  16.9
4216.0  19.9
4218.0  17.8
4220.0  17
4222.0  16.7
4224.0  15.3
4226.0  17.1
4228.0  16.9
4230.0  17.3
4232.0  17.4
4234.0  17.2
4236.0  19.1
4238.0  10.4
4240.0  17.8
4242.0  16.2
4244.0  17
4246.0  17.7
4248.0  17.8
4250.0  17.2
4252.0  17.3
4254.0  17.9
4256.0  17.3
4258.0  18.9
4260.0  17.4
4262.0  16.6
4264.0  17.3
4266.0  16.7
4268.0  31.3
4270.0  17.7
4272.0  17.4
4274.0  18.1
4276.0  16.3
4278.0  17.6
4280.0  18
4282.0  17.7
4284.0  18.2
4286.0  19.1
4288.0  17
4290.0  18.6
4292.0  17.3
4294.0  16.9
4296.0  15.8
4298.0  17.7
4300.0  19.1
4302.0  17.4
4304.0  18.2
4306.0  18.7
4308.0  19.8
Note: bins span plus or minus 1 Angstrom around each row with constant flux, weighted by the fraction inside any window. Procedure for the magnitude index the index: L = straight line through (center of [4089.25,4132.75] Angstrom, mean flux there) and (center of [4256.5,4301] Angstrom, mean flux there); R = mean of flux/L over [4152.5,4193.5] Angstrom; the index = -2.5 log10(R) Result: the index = 0.090 mag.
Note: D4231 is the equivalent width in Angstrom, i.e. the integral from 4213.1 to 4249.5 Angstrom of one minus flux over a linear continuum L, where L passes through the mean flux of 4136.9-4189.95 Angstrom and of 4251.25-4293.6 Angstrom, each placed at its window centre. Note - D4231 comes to 2.6 Angstrom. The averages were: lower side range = 18.3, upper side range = 18.3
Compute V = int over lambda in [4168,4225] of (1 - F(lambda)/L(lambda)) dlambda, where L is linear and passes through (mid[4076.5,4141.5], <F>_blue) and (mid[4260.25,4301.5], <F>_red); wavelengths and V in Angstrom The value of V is 4.5 Angstrom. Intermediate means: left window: 20.1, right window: 18.2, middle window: 17.6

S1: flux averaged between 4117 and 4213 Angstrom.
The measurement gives 18.4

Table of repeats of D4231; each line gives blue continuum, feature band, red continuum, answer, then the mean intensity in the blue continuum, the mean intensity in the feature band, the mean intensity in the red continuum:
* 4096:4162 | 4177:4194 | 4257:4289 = 1.30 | 19.7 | 17.7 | 18.5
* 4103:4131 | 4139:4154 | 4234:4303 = 0.65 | 20.4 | 19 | 17.8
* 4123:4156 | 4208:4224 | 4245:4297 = 0.54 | 19.1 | 17.9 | 18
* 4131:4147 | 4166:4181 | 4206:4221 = 0.74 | 19.3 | 17.7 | 17.8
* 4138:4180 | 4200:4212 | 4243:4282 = 0.60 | 18.4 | 17.4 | 18.2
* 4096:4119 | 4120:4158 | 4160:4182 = 0.14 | 20.6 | 19.2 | 17.9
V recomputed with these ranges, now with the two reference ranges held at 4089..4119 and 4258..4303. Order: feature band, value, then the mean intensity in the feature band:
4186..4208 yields 2.2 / 17.3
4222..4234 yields 1.3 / 16.8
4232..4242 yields 1.3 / 16.3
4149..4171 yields 1.6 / 18.3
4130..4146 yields 0.7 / 19.2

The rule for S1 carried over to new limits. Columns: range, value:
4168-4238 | 17.5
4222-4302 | 17.6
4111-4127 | 20.3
